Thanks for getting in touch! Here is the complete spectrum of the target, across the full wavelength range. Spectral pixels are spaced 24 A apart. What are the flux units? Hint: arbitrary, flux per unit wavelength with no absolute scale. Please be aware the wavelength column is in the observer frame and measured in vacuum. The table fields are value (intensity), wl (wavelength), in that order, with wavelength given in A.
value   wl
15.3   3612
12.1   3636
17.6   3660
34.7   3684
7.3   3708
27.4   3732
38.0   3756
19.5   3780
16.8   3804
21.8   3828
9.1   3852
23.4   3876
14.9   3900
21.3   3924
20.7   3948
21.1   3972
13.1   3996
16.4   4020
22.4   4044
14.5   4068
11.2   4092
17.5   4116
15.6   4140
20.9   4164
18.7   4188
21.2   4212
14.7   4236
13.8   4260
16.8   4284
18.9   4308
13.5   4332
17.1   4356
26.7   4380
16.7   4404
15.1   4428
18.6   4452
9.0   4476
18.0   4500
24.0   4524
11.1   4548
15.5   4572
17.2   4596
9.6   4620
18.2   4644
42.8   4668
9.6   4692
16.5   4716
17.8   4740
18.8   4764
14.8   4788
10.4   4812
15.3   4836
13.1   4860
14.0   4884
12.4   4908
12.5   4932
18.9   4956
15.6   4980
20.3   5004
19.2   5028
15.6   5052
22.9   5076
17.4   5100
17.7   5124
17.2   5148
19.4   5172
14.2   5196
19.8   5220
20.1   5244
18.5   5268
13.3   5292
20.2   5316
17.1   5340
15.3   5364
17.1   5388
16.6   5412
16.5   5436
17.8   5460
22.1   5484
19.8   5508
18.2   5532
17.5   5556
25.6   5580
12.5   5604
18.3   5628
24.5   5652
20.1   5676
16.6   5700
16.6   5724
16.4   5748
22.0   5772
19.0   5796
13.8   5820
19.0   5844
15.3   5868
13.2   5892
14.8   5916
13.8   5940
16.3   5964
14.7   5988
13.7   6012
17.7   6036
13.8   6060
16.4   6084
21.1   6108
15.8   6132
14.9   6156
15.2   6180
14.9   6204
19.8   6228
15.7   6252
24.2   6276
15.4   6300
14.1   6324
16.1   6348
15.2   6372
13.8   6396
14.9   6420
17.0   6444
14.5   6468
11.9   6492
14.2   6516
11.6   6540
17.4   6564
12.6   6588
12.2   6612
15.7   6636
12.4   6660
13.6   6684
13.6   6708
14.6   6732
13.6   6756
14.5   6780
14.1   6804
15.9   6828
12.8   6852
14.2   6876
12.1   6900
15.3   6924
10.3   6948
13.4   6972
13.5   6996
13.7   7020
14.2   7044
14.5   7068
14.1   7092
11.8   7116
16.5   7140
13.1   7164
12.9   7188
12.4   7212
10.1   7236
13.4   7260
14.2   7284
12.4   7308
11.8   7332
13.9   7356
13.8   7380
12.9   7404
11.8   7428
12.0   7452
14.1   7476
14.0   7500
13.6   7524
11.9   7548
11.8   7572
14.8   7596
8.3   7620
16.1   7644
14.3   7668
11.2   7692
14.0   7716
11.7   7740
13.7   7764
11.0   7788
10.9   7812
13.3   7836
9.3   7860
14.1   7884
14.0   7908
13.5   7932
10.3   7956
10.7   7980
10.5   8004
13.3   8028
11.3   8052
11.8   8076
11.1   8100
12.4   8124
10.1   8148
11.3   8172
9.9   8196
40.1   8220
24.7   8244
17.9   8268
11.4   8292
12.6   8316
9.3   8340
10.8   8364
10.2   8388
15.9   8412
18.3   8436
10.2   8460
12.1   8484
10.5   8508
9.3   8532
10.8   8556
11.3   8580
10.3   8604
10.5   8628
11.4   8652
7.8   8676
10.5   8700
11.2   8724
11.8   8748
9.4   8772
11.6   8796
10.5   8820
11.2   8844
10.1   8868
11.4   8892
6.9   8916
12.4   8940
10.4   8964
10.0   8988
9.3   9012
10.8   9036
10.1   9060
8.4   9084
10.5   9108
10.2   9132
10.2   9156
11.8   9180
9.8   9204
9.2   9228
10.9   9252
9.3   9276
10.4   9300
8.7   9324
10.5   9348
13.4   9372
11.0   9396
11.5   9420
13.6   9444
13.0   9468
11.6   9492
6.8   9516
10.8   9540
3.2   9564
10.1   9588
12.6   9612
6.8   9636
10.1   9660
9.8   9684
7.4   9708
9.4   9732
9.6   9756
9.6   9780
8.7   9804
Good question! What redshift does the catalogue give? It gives 0.254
